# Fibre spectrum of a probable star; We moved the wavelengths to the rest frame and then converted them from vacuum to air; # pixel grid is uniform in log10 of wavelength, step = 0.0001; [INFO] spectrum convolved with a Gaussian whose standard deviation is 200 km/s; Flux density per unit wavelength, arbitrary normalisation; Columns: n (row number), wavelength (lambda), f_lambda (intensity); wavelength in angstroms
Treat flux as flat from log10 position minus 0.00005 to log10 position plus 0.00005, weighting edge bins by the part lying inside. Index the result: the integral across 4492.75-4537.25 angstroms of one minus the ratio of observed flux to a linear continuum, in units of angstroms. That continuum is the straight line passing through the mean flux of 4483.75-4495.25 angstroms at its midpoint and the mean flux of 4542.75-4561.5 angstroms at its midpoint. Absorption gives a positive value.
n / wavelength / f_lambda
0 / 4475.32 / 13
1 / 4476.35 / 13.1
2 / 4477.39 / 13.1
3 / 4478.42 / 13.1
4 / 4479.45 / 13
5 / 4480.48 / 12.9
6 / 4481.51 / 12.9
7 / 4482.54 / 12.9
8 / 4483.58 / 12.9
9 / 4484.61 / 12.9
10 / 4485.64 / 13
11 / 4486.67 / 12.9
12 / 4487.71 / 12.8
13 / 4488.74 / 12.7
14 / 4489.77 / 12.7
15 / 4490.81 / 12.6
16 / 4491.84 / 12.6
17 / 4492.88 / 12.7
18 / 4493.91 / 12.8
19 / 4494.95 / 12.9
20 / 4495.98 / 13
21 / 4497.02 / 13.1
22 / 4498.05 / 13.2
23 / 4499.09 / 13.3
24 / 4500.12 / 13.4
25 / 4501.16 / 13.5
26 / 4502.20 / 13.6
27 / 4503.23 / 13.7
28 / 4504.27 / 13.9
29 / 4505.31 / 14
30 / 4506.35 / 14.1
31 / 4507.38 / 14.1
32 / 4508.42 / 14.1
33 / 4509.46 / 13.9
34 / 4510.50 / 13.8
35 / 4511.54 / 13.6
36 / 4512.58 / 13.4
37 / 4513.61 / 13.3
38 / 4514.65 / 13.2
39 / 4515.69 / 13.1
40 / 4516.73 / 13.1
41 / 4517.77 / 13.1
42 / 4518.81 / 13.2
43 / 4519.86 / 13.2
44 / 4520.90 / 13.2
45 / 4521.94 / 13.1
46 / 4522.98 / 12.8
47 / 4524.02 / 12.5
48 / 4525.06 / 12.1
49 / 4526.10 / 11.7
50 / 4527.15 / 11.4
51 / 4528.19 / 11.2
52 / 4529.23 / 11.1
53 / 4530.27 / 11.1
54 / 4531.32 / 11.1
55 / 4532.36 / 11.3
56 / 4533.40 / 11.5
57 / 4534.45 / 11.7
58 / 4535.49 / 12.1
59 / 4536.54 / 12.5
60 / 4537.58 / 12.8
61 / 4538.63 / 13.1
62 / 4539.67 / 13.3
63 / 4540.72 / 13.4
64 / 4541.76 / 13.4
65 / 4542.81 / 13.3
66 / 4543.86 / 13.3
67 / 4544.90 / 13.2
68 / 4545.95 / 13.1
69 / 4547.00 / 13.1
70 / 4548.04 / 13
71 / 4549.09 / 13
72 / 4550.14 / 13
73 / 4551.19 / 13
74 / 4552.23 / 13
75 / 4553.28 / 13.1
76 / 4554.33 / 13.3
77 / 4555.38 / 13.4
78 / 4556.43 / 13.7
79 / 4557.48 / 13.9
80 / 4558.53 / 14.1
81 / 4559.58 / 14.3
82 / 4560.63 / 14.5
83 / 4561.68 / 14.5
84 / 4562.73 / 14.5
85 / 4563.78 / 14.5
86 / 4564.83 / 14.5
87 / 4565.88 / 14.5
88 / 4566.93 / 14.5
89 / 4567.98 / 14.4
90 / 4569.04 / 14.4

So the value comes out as 0.6 angstroms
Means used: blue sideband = 12.8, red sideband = 13.4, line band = 12.9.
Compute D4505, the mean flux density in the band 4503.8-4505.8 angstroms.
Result 13.9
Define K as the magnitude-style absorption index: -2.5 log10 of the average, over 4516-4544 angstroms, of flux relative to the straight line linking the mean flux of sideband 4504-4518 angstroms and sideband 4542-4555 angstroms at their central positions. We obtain 0.080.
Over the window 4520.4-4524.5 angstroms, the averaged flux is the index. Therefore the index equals 12.9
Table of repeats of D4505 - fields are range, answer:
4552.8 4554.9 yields 13.2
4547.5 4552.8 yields 13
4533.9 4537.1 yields 12.1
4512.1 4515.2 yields 13.3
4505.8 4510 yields 14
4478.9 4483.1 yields 12.9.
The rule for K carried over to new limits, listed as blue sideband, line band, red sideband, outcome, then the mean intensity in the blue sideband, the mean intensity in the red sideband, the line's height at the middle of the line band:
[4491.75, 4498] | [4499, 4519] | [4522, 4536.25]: -0.10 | 12.9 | 11.7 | 12.4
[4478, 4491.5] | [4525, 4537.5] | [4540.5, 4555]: 0.13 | 12.9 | 13.2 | 13.1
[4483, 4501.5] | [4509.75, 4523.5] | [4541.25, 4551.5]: -0.02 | 12.9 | 13.1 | 13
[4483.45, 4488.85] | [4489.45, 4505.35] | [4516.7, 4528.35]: -0.03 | 12.9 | 12.6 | 12.8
